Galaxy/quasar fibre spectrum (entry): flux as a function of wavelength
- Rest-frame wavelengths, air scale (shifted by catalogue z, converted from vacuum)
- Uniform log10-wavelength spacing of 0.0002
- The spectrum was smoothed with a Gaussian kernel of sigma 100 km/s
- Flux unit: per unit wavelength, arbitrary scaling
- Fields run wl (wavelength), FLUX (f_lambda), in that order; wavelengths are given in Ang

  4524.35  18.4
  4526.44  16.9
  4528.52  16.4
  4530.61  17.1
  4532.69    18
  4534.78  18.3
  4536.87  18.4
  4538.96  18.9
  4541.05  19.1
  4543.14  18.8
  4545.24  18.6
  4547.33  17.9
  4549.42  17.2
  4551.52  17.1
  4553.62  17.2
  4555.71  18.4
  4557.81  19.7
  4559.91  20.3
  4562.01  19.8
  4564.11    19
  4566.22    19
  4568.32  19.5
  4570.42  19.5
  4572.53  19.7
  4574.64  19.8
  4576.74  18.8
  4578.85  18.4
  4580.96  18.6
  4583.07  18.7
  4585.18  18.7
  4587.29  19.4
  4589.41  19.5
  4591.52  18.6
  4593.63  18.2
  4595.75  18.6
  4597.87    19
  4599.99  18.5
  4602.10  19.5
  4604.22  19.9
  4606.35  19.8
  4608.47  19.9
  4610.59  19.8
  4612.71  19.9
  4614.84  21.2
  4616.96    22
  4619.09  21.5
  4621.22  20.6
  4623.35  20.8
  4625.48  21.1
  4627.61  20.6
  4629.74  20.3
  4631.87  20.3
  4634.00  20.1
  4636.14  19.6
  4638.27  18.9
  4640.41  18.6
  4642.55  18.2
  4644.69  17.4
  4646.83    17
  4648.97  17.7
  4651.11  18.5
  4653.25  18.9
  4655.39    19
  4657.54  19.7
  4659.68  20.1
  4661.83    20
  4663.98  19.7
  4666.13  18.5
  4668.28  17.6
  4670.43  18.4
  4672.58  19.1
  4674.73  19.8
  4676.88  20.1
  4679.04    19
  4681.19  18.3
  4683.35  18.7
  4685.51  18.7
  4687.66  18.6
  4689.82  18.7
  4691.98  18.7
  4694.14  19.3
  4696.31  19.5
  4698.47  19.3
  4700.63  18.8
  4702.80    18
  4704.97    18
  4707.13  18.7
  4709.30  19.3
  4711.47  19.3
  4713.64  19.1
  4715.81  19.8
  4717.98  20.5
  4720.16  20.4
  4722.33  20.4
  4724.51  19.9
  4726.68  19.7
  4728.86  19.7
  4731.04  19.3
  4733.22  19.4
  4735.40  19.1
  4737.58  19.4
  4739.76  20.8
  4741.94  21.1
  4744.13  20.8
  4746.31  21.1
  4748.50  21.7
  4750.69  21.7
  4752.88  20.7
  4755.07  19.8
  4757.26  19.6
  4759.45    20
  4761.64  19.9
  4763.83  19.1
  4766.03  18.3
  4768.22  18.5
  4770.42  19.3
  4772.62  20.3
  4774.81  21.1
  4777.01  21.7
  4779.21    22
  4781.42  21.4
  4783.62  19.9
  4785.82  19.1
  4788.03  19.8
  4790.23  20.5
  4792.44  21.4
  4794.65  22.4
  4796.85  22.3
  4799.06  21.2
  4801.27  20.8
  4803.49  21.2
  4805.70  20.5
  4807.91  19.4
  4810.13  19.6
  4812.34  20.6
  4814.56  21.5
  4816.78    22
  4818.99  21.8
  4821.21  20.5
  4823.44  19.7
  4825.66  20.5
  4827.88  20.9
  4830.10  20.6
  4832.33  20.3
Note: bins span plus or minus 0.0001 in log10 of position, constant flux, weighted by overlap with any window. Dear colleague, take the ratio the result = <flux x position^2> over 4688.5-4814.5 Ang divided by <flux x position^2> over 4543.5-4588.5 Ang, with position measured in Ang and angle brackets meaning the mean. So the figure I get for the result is 1.15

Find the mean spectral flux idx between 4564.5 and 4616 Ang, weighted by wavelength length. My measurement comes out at 19.3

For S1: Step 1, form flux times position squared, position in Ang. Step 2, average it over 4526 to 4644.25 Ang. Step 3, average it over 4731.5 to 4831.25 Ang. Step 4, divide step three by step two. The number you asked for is 1.2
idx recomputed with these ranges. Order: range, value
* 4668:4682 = 19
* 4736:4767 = 20.3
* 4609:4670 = 19.5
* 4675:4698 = 19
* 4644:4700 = 18.9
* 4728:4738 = 19.4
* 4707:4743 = 19.8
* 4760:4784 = 20.1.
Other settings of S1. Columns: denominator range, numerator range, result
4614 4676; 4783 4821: 1.14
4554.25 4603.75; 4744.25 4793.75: 1.16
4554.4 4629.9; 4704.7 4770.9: 1.08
